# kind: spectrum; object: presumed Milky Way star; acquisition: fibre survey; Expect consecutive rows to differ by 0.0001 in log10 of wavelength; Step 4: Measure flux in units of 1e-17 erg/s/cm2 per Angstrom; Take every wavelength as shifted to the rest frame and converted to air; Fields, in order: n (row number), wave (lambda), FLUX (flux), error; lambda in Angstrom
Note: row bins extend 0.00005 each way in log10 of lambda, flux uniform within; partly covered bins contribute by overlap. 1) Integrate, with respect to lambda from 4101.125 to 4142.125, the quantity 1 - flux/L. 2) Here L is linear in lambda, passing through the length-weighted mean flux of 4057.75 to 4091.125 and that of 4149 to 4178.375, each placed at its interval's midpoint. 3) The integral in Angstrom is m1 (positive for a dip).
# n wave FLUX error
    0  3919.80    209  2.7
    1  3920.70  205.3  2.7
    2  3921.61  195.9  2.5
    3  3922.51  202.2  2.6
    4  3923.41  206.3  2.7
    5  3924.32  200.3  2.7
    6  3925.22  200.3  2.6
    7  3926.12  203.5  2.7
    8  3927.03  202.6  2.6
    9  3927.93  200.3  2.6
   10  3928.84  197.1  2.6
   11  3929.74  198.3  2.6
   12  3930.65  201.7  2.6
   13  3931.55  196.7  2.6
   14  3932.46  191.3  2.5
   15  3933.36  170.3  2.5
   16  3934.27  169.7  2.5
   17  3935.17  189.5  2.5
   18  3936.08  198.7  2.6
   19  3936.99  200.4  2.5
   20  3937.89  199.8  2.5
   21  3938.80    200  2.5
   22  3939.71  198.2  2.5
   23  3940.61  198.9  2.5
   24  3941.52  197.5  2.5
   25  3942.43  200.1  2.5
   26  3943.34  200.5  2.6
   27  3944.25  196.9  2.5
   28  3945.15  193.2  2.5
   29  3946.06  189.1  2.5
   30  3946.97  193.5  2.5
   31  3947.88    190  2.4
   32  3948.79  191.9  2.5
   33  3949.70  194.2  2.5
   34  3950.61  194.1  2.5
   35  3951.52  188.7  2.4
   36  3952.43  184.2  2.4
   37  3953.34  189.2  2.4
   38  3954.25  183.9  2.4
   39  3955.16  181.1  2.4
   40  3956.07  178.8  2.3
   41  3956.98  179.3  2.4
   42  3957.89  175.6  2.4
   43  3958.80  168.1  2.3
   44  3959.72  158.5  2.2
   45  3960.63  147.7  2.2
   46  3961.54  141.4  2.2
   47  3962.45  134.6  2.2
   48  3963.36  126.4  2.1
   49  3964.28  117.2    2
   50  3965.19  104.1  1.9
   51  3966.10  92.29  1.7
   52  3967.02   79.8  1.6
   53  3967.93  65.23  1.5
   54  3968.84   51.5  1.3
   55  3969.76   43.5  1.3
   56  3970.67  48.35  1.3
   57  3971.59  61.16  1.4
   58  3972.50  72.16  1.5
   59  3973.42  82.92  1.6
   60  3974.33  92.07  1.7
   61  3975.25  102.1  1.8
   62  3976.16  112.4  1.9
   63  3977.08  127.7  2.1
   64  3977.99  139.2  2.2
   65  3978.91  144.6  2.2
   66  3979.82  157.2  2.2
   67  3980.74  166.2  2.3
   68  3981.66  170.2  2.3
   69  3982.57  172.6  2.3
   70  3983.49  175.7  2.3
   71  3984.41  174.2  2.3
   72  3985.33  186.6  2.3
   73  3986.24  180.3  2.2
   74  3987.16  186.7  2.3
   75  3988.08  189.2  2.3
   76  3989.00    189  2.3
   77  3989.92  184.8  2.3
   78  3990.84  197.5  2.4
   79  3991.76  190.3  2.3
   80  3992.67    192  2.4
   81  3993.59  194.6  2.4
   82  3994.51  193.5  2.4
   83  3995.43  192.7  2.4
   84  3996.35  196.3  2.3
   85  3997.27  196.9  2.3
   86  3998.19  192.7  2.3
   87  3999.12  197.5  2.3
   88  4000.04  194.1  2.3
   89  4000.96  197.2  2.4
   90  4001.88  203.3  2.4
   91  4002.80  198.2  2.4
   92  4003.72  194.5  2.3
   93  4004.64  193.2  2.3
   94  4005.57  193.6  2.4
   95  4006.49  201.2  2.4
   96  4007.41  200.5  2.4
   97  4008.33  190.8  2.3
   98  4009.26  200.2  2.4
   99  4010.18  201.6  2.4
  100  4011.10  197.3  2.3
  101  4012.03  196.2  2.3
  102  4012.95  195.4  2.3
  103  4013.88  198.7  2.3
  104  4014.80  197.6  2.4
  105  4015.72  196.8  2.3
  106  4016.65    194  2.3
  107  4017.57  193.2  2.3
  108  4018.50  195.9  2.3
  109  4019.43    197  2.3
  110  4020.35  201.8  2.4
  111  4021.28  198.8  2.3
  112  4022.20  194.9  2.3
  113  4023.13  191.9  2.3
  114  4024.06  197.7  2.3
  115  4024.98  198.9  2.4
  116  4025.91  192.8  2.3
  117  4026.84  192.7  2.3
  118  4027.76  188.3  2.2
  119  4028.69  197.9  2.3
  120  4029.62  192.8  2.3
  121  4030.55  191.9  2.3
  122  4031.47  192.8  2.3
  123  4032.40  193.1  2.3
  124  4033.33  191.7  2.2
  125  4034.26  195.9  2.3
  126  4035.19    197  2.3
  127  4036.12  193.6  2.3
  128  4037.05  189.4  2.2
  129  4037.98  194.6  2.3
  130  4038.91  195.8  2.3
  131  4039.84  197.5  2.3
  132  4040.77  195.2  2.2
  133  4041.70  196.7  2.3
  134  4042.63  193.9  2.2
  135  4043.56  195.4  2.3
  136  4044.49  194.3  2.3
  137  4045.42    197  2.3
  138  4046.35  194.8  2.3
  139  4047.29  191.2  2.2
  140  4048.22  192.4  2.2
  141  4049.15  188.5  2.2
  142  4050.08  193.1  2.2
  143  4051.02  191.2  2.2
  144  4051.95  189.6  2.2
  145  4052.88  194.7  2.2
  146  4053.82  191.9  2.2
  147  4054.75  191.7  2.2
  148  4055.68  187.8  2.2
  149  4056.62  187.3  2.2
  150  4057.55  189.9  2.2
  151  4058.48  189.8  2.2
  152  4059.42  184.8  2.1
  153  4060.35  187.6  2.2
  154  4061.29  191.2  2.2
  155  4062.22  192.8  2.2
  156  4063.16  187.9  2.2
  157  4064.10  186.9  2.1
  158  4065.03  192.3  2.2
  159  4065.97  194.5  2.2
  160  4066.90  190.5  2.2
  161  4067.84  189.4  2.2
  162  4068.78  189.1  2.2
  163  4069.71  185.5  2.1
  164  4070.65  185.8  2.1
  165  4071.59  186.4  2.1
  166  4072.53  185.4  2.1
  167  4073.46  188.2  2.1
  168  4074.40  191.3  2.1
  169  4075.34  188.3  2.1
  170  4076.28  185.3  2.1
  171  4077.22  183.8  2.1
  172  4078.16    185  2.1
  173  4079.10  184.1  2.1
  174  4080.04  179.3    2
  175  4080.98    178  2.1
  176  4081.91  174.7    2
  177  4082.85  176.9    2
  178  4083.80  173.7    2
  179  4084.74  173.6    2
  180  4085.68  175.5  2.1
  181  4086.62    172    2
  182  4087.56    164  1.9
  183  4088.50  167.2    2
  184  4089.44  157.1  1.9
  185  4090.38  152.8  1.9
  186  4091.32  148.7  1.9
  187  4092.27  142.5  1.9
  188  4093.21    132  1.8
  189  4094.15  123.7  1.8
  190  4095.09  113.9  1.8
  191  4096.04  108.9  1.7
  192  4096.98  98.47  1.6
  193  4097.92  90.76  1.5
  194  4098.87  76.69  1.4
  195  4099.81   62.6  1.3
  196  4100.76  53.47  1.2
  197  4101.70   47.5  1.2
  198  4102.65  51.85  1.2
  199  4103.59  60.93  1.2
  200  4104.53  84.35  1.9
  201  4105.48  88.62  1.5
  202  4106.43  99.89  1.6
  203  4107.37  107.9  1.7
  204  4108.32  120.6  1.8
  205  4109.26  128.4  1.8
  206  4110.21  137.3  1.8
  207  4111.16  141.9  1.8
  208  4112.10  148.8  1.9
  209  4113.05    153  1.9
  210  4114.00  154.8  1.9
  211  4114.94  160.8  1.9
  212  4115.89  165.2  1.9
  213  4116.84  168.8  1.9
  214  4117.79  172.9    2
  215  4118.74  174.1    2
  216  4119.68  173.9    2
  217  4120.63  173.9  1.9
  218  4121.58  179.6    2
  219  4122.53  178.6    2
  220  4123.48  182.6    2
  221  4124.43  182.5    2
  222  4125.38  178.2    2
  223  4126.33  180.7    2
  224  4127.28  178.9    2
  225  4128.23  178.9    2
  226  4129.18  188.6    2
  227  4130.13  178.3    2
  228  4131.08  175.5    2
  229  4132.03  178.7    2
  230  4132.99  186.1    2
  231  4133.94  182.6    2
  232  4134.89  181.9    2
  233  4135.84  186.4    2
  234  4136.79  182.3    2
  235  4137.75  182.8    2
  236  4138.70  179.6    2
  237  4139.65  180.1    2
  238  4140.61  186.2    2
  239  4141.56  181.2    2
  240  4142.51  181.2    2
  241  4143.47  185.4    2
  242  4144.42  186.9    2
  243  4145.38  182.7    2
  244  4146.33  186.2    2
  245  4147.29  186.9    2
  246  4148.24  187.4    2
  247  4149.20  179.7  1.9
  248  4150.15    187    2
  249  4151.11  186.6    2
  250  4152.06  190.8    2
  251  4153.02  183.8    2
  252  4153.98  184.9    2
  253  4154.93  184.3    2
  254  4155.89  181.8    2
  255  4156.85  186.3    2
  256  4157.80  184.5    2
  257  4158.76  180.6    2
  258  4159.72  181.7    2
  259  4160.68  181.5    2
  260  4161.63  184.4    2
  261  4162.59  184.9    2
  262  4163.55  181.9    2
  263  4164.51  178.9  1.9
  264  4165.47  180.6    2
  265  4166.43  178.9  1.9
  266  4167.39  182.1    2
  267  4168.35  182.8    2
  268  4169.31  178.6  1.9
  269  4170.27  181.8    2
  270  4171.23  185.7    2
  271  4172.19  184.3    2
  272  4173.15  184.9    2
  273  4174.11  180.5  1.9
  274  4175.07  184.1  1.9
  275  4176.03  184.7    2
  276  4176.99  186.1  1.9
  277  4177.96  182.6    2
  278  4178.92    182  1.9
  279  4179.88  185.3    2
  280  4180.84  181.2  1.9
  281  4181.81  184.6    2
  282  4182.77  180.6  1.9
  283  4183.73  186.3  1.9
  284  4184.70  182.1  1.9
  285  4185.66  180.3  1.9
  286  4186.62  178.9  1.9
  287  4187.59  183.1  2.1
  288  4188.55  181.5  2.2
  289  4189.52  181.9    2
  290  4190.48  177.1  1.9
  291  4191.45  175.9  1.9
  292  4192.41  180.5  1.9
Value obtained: 6.0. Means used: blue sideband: 182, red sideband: 183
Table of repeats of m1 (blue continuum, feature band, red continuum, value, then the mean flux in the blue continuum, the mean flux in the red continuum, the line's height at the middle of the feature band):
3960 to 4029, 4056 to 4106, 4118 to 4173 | 5.6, 166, 182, 175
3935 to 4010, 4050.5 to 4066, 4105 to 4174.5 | -1.8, 166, 174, 170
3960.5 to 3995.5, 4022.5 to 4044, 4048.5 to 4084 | -3.3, 137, 187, 169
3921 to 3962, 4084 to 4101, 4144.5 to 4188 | 5.1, 190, 183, 185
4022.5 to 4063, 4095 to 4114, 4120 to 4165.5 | 8.8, 193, 183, 186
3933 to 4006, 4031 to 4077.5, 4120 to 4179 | -4.8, 165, 183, 173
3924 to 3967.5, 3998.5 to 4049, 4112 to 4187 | -4.5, 179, 181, 179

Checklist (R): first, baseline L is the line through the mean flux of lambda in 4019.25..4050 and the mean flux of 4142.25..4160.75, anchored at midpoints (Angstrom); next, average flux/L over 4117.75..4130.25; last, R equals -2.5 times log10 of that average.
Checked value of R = 0.05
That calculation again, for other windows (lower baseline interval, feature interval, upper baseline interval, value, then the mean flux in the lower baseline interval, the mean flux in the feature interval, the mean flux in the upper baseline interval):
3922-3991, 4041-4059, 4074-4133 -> -0.24 mag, 164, 192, 148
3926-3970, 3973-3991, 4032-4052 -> 0.15 mag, 171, 156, 194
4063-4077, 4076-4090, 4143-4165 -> 0.08 mag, 188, 175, 184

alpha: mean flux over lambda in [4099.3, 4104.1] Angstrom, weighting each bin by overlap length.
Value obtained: 55.8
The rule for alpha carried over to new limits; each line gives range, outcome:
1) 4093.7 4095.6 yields 118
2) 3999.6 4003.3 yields 198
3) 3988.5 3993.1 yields 191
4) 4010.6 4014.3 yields 197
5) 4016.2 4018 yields 194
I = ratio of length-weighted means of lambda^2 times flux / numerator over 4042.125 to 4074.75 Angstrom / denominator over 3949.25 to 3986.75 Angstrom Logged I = 1.45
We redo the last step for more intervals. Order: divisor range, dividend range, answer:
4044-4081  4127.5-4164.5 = 1.01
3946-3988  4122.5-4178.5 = 1.40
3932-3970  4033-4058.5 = 1.22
